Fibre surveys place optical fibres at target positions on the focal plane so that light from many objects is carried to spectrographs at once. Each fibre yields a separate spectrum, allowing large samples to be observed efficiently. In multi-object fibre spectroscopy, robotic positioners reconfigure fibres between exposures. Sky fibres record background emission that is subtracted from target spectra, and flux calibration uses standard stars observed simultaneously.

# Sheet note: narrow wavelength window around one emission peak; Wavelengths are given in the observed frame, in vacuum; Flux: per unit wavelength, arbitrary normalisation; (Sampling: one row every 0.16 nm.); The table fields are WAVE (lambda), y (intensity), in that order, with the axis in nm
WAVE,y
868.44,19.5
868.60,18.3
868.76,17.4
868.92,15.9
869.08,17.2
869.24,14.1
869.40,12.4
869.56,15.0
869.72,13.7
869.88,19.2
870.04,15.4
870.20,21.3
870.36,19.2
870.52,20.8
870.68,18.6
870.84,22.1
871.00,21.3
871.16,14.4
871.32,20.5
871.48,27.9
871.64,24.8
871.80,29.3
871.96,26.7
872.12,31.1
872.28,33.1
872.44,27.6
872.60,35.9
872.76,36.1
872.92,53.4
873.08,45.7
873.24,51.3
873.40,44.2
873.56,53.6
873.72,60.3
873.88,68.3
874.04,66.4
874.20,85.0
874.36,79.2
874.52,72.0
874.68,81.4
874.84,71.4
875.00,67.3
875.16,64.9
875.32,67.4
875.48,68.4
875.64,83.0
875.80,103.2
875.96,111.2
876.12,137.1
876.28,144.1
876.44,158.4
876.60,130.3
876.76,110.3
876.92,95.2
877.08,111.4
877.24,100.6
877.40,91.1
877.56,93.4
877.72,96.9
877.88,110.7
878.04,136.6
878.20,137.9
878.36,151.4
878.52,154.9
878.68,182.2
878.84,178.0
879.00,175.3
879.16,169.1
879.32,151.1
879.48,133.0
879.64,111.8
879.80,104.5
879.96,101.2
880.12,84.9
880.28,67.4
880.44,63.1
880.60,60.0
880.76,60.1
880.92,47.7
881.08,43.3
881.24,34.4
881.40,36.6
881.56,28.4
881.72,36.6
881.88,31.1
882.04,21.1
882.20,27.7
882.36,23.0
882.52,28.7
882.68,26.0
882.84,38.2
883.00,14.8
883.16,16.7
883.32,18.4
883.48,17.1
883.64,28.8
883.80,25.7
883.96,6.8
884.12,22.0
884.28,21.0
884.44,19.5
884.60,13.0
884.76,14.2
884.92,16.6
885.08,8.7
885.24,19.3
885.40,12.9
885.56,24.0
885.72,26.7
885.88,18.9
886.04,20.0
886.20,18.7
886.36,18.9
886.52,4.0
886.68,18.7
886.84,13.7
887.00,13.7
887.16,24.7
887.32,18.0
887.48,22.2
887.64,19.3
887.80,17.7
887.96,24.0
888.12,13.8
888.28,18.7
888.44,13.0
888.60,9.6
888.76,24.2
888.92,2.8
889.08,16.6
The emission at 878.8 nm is [N II]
